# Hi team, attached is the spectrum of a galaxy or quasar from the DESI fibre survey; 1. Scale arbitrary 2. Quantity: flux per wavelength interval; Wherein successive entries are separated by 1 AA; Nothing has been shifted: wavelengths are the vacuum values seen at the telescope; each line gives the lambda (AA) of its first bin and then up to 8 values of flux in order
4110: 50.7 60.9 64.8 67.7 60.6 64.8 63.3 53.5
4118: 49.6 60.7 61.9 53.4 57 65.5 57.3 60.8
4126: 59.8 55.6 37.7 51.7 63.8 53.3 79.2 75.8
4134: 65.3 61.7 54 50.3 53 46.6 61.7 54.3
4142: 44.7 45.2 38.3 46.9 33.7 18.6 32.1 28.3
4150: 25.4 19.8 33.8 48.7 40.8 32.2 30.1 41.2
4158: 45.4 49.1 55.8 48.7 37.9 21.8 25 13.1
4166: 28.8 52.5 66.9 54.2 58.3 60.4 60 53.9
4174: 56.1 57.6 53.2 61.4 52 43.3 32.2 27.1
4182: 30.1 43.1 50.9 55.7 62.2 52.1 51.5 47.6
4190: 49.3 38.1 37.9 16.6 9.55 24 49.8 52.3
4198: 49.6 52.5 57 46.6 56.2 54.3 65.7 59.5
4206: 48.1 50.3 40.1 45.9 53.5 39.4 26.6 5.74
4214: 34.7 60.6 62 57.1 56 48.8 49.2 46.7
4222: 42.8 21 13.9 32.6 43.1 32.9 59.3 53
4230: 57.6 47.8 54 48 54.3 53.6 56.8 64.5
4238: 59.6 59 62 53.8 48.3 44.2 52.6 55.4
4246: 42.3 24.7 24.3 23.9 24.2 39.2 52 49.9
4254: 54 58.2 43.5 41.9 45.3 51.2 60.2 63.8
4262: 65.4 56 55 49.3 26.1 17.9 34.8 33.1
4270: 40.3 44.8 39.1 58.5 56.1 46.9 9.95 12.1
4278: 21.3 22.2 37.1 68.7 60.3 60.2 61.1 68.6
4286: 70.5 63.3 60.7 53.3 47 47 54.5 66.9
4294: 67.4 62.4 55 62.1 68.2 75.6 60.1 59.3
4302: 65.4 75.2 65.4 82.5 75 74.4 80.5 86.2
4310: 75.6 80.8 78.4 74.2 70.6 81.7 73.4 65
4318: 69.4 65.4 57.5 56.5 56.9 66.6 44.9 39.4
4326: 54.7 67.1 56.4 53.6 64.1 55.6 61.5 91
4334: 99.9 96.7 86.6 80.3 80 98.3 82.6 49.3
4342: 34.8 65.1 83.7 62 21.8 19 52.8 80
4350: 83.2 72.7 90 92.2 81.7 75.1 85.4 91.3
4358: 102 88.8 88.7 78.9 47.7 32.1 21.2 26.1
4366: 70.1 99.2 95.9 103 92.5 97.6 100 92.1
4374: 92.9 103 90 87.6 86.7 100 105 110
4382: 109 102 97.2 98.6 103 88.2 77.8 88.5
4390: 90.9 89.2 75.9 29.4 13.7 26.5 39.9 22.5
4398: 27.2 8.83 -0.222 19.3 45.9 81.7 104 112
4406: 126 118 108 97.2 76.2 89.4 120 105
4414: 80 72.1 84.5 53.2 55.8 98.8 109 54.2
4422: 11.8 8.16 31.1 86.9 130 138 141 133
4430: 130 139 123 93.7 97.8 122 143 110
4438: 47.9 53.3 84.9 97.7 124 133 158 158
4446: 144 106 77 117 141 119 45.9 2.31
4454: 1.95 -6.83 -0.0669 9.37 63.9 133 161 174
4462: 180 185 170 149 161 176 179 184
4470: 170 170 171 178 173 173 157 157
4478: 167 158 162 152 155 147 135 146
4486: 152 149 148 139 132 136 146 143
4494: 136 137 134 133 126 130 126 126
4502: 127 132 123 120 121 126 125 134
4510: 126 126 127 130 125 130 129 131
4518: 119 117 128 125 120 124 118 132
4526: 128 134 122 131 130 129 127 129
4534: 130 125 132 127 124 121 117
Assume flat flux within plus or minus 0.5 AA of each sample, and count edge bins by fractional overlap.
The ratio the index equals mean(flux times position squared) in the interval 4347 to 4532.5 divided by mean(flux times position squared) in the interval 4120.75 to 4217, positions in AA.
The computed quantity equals 2.6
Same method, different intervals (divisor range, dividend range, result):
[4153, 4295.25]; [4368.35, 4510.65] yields 2.57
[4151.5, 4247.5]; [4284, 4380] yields 1.65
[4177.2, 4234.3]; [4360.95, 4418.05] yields 1.88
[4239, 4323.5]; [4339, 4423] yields 1.43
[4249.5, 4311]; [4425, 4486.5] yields 2.54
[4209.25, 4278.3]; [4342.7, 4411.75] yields 1.81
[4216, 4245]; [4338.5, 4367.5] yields 1.46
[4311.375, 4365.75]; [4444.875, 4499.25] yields 2.09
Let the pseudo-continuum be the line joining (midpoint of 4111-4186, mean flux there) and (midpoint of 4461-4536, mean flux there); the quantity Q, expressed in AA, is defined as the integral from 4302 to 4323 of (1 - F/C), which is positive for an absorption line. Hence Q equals 4.6 AA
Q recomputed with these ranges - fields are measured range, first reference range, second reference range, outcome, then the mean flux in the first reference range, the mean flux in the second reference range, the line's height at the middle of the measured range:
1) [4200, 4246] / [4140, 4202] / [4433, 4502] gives 7.5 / 43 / 129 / 58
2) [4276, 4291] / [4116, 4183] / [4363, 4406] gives 3.4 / 47.8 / 74.5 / 63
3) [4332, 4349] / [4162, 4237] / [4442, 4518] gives 3.8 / 45.8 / 132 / 89.2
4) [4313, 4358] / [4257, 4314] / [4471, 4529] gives 3.7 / 56.3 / 137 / 75.2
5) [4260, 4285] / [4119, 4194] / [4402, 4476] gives 9.7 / 47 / 109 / 72.4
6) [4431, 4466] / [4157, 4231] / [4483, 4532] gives 3.0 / 45.3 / 131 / 115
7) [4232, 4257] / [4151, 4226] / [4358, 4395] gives 3.4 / 44.3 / 82.1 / 55.5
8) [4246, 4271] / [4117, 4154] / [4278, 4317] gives 7.5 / 50.1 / 65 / 61.4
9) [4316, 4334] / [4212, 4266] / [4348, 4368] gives 1.3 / 47.1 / 74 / 66.6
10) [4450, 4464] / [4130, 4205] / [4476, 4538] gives 3.9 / 45.9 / 133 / 121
